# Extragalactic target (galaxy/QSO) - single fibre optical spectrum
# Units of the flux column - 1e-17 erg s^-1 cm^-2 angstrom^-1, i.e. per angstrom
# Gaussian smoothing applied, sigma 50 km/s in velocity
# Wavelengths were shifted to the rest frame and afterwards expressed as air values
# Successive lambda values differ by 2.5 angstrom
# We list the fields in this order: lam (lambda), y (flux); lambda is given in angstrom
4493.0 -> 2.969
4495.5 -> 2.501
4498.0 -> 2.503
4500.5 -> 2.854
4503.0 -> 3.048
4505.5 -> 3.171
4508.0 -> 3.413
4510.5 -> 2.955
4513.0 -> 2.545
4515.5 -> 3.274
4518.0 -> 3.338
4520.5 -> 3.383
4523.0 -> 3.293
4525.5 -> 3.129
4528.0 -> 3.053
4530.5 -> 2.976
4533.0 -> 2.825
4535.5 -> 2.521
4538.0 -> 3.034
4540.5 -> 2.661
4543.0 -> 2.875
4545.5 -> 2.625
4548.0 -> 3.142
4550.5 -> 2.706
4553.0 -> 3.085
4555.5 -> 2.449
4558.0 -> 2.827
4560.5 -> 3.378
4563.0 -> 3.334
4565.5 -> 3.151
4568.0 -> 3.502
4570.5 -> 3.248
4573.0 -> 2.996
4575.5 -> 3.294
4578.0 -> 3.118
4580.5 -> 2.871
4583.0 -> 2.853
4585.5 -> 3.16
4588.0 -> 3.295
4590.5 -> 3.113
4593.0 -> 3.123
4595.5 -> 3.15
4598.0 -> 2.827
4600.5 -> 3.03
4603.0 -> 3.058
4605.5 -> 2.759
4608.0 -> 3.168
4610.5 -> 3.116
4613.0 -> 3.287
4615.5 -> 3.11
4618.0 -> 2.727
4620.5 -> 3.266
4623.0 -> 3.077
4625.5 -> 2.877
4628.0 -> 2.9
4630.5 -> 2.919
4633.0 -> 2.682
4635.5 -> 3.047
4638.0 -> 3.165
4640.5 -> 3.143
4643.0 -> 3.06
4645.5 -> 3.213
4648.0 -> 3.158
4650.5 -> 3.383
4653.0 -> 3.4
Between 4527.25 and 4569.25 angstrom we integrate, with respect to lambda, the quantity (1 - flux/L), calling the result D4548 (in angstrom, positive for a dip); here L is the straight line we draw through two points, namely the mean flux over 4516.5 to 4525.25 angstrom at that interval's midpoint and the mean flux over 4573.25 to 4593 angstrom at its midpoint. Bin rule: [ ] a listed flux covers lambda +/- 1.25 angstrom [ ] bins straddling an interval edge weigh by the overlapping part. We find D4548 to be 3.5 angstrom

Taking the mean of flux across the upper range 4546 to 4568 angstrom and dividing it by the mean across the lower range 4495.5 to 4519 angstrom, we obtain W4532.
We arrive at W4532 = 1.0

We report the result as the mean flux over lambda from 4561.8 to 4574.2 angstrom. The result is 3.25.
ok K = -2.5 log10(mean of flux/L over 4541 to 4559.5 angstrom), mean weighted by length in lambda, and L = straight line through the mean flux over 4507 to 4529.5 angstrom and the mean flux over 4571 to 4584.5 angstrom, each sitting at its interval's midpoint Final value 0.10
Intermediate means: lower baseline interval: 3.15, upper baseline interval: 3.04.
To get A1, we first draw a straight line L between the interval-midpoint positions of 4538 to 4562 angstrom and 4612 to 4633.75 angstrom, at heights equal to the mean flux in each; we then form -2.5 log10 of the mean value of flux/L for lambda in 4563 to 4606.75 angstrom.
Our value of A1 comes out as -0.06 mag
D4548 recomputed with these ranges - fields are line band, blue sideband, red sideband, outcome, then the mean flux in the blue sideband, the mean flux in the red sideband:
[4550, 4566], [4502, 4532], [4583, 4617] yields 0.56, 3.13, 3.08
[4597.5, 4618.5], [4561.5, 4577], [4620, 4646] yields 0.58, 3.25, 3.02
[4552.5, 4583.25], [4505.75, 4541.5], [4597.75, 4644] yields -0.68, 3.04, 3.02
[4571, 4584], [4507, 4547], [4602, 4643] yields -0.15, 2.99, 3.02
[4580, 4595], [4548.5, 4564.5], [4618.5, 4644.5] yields -0.48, 2.97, 3.01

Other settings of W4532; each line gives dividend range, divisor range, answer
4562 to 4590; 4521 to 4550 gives 1.08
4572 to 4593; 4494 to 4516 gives 1.06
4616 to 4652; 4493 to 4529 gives 1.01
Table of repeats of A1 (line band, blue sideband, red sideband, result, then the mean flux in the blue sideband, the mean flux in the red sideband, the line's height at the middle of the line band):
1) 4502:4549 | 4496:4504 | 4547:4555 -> -0.06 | 2.77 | 2.92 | 2.84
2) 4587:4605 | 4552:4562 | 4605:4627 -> -0.02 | 2.94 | 3.05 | 3.01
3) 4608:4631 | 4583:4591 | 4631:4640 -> 0.00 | 3.14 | 2.98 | 3.03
